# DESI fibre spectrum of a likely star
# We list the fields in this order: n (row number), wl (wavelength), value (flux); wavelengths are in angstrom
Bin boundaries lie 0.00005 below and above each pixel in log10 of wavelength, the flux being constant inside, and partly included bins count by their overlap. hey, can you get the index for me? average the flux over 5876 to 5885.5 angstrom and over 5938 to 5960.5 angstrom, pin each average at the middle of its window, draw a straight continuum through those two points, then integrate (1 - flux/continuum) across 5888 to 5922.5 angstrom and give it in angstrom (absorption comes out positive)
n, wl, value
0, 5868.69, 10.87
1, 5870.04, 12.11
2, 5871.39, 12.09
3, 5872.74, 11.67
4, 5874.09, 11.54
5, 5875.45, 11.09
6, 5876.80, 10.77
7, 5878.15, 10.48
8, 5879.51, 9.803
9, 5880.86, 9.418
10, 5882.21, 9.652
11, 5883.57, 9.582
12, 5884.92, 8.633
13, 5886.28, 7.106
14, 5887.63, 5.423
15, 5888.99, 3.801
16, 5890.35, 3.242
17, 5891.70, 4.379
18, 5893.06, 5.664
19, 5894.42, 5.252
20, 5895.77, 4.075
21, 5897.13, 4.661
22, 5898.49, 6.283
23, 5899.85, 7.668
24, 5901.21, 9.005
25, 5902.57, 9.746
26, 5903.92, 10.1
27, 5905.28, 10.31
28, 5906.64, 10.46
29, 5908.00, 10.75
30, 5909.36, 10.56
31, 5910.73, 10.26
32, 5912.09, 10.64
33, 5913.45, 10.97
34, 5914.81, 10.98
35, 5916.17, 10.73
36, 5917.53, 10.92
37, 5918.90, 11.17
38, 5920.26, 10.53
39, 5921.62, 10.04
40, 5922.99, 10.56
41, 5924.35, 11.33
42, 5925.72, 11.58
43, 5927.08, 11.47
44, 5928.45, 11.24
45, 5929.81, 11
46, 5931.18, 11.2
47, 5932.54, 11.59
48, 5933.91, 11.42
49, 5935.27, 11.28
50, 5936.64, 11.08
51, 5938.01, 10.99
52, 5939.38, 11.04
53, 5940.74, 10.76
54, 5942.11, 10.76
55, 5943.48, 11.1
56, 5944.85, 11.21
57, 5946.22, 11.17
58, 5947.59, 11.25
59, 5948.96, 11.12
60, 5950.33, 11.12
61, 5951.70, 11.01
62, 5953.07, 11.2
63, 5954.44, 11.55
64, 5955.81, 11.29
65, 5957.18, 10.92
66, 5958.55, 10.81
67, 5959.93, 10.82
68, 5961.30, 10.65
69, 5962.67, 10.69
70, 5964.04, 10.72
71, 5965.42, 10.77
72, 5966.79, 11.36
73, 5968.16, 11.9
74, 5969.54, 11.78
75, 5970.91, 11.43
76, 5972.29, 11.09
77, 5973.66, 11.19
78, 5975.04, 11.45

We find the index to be 6.1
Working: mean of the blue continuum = 9.8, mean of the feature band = 8.47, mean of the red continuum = 11.1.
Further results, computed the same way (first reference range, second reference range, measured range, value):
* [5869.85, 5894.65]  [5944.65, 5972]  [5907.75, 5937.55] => -3.2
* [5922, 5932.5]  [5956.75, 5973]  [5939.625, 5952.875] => 0.1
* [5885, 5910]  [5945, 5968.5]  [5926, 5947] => -3.1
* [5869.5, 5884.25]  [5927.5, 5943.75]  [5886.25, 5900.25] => 7.4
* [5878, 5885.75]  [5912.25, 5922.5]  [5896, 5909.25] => 2.0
